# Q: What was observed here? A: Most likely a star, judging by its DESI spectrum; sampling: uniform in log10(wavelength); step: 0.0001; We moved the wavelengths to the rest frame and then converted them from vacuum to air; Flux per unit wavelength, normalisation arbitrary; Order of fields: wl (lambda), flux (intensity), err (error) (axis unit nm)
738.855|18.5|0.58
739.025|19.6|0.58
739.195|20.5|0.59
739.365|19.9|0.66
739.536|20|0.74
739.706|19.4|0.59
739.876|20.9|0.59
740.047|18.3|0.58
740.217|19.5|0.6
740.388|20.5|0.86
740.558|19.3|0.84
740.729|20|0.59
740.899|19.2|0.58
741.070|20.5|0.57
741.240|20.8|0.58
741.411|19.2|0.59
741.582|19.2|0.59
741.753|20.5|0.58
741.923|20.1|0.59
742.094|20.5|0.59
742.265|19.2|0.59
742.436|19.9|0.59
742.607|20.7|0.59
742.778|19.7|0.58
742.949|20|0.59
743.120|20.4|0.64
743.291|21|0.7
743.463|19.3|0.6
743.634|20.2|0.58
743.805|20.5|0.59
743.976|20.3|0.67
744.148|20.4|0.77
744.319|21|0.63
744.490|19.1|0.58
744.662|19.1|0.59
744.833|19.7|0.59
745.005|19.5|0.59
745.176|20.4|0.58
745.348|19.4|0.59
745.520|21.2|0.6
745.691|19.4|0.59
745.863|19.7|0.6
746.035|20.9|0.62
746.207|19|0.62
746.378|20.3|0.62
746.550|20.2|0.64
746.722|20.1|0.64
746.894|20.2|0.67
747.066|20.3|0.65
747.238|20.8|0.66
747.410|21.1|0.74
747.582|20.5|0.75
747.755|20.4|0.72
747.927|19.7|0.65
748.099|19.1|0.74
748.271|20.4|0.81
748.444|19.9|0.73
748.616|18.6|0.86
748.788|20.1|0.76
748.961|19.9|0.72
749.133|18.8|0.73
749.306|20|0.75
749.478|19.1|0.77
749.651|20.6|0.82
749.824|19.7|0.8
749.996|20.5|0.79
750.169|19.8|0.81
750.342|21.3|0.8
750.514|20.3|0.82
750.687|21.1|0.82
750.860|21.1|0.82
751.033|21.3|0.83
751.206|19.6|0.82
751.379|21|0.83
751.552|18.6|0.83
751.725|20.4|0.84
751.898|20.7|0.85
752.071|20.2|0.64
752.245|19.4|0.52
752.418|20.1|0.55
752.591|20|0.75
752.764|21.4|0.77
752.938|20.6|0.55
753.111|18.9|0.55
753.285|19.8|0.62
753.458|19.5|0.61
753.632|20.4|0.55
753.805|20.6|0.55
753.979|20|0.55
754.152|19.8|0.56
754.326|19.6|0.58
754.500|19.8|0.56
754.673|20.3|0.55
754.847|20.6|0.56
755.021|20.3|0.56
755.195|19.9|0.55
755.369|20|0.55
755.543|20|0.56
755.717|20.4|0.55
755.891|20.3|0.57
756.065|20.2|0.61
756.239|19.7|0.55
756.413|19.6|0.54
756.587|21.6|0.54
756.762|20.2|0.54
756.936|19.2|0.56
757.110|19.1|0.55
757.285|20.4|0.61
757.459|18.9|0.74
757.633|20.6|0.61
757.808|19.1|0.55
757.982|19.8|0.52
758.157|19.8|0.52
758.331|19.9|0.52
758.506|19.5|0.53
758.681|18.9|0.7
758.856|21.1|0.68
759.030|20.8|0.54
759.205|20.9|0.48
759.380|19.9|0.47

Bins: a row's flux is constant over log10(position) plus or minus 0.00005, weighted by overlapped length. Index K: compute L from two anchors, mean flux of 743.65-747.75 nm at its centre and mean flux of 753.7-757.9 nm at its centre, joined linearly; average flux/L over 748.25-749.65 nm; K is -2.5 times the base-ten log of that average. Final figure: 0.03 mag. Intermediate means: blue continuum 20.1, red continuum 20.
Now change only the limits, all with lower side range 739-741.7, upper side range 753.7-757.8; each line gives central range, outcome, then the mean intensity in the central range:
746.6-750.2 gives 0.00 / 20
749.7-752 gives -0.02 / 20.4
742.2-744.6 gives -0.01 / 20.1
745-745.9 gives -0.01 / 20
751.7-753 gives -0.02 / 20.3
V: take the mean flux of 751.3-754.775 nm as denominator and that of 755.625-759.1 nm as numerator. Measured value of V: 1.0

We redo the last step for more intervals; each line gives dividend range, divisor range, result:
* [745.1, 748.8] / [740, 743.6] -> 1.01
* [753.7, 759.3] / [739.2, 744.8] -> 1.00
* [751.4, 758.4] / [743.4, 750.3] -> 1.00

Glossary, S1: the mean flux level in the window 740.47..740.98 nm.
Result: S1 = 19.5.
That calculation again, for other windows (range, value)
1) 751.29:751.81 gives 20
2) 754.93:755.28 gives 20.1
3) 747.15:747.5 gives 21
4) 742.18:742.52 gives 19.5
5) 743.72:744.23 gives 20.4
